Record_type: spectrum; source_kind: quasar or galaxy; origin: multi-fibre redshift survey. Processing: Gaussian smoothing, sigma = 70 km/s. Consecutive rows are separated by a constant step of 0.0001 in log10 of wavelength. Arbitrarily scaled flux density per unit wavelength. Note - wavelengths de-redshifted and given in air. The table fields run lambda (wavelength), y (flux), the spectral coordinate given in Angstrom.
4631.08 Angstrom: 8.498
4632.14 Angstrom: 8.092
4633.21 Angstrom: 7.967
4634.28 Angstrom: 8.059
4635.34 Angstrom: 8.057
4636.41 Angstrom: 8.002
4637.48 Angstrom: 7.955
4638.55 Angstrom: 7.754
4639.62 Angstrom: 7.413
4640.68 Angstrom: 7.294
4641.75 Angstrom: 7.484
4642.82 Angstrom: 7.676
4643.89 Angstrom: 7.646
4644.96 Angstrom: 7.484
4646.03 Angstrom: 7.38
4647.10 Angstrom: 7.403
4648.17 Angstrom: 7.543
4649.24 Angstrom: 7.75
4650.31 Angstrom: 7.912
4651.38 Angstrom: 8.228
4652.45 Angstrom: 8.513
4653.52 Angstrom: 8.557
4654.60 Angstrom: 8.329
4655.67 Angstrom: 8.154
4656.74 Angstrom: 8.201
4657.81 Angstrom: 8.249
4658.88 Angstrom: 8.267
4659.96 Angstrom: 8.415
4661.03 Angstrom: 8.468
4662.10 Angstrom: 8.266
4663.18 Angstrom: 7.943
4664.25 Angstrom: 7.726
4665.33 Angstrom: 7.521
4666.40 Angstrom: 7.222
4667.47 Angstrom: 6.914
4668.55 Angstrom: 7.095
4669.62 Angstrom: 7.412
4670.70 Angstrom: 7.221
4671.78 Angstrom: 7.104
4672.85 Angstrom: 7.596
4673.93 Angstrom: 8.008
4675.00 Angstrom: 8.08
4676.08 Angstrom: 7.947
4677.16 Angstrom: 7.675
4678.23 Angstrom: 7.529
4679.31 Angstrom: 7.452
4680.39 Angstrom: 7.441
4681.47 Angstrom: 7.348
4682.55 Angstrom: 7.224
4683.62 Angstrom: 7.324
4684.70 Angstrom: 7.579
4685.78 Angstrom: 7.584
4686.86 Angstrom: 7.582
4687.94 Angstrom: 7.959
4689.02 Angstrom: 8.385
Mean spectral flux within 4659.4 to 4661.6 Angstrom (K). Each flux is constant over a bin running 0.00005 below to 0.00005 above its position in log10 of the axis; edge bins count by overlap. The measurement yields 8.43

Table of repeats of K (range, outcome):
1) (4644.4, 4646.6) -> 7.43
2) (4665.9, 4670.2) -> 7.16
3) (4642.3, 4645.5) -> 7.6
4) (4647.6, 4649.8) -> 7.65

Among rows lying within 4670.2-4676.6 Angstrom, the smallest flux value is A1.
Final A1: 7.104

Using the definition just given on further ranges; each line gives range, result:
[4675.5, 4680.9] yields 7.441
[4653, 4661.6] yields 8.154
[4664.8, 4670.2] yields 6.914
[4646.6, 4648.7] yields 7.403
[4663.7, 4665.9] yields 7.521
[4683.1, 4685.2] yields 7.324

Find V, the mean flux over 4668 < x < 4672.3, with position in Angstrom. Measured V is 7.19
